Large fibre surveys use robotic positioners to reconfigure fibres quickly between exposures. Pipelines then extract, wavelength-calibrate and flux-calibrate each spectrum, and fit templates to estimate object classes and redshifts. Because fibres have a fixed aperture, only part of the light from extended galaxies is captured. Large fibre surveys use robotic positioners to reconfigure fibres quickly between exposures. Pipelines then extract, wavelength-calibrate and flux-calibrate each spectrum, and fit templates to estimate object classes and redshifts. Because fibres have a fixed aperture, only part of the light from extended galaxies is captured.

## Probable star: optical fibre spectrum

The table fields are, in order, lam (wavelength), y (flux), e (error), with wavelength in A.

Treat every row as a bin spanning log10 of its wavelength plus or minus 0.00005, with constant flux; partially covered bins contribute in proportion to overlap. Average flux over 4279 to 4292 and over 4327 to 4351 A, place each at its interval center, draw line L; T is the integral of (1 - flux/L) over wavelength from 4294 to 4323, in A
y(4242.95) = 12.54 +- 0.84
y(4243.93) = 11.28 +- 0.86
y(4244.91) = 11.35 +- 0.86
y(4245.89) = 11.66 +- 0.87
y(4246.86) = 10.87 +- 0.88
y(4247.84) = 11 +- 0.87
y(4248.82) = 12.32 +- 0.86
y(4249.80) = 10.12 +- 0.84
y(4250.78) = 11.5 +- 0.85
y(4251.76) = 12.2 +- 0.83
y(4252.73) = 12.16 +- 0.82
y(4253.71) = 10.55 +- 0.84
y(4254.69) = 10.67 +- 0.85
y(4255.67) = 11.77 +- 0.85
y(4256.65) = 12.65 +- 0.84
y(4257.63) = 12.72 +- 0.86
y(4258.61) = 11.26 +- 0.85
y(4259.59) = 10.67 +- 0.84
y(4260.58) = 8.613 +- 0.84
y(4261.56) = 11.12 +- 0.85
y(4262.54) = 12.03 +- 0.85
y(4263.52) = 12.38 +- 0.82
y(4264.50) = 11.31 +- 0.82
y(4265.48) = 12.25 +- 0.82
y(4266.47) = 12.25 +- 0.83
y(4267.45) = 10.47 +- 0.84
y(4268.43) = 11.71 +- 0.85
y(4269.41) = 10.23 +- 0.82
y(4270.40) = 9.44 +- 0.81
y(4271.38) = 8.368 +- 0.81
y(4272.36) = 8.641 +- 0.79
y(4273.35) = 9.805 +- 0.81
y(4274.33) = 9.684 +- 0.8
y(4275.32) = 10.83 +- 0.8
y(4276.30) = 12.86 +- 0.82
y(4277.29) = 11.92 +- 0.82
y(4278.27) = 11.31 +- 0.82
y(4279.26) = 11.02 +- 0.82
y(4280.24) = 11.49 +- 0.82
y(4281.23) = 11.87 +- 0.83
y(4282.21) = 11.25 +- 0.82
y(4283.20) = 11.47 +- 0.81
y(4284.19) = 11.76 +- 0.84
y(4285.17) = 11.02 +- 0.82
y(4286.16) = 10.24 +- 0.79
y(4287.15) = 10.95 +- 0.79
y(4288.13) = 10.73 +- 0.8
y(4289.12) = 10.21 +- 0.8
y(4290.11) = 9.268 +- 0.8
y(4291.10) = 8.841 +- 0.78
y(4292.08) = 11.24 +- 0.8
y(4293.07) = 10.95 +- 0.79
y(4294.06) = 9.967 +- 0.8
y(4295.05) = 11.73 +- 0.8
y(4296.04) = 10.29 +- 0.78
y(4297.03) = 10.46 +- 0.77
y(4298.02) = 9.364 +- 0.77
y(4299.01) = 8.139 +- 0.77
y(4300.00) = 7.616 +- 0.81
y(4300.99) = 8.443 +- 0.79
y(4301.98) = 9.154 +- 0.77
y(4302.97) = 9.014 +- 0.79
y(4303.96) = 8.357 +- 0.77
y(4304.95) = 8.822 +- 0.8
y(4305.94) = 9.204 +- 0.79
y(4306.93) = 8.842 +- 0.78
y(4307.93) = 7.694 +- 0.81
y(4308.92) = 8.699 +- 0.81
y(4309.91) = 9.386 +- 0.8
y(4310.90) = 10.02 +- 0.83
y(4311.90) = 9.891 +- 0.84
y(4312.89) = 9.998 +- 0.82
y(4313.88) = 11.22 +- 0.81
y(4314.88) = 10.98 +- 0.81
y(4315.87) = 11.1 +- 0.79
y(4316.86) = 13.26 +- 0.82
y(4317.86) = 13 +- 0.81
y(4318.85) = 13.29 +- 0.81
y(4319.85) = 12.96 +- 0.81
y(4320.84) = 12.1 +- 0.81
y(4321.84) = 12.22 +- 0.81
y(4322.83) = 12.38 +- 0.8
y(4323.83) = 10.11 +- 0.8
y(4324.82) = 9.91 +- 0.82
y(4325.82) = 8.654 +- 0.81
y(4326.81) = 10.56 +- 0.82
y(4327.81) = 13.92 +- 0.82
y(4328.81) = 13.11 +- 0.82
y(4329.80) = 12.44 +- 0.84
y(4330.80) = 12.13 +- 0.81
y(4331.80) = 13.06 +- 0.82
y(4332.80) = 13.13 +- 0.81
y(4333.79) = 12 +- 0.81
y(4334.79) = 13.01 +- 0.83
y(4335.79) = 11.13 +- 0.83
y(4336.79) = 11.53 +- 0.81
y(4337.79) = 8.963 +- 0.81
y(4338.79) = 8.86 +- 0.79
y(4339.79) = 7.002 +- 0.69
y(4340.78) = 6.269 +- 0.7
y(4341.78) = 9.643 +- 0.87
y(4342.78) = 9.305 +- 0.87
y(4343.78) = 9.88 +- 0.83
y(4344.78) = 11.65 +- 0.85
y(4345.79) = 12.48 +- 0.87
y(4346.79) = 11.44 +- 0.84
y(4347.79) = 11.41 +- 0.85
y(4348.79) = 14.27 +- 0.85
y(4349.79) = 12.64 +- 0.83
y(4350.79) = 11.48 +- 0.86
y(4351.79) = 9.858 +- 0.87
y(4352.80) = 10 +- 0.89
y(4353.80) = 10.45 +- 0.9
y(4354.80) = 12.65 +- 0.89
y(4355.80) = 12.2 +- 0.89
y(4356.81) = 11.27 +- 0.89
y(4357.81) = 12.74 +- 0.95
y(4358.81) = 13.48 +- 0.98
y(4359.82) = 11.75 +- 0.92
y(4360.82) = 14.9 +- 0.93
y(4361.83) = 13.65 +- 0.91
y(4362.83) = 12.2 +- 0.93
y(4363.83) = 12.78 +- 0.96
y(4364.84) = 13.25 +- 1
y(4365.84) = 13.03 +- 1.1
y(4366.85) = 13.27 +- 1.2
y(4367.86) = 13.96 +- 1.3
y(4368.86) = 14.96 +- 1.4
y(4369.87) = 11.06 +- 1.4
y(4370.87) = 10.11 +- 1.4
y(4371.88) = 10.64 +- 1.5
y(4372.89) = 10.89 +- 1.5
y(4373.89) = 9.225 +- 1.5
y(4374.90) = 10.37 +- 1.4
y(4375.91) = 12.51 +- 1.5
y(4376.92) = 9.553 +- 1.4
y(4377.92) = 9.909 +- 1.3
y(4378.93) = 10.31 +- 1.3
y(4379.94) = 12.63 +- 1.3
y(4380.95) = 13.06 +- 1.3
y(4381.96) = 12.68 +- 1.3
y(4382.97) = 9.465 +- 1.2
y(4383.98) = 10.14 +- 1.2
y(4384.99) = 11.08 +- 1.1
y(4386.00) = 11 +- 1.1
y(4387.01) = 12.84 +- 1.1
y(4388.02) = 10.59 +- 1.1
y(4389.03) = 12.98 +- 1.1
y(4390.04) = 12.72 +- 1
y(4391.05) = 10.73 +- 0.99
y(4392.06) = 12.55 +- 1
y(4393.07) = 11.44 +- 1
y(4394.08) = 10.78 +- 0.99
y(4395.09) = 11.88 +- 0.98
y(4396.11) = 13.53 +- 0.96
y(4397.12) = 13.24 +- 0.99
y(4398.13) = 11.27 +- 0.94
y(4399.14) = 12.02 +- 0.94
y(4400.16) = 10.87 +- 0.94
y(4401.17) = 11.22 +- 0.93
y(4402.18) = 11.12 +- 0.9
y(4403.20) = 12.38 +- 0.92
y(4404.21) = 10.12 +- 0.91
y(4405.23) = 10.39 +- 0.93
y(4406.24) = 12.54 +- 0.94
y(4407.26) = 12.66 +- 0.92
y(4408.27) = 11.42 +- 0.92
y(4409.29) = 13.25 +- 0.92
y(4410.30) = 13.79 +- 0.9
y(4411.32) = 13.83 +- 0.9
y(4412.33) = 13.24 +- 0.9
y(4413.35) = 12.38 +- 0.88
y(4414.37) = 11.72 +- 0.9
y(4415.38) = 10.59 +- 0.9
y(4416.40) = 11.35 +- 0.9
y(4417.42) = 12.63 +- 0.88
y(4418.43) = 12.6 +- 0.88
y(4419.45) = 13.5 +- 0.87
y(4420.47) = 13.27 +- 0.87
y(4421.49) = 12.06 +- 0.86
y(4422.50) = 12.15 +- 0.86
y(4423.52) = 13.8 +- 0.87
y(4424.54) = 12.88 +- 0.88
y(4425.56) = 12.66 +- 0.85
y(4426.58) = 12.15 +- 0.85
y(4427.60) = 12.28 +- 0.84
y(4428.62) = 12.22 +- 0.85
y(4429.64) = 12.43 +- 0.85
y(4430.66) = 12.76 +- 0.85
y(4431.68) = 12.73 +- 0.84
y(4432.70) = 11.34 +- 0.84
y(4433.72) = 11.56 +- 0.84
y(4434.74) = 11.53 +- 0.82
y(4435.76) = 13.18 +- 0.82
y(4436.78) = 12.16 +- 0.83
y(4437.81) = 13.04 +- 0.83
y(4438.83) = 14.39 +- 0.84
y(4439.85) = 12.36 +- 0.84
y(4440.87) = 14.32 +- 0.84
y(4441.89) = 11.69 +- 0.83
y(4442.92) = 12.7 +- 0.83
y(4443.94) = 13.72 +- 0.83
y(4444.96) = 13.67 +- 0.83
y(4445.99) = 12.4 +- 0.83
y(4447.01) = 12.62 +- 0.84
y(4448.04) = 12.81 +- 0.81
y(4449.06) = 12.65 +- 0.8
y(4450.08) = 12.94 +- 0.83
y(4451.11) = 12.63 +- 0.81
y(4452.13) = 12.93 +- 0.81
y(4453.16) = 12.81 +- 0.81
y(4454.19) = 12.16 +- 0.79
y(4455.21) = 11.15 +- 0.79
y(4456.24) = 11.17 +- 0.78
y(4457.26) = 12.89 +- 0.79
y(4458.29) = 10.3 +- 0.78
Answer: 2.0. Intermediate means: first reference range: 10.8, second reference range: 11.3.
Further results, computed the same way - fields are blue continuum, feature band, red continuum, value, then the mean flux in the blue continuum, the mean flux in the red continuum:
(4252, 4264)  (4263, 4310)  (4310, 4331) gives 5.03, 11.4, 11.5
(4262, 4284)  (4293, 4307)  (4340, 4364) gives 2.35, 11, 11.5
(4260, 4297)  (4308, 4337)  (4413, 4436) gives -0.63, 10.8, 12.3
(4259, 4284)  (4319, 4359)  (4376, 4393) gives -0.31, 10.9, 11.4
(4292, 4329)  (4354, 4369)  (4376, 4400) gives -2.41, 10.4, 11.6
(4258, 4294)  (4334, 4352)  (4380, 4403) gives 1.12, 10.8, 11.7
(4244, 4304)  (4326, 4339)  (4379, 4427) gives -0.57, 10.7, 12.1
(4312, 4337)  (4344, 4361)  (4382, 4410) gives -0.23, 11.9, 11.7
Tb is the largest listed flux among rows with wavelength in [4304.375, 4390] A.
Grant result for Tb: 14.96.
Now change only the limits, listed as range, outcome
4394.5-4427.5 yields 13.83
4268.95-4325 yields 13.29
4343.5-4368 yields 14.9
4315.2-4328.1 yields 13.92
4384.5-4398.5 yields 13.53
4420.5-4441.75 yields 14.39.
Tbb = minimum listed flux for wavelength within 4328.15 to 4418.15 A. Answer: 6.269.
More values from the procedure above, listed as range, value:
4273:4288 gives 9.684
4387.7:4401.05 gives 10.59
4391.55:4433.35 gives 10.12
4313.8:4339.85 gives 7.002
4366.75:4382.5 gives 9.225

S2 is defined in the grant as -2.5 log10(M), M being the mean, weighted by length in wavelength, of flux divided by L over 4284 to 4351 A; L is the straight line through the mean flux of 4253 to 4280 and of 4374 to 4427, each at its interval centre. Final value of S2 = 0.07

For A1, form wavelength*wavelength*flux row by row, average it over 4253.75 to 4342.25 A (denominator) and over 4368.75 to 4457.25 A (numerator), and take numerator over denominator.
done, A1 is 1.2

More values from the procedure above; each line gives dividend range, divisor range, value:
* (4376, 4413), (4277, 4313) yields 1.23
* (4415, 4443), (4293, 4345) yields 1.26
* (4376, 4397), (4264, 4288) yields 1.11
